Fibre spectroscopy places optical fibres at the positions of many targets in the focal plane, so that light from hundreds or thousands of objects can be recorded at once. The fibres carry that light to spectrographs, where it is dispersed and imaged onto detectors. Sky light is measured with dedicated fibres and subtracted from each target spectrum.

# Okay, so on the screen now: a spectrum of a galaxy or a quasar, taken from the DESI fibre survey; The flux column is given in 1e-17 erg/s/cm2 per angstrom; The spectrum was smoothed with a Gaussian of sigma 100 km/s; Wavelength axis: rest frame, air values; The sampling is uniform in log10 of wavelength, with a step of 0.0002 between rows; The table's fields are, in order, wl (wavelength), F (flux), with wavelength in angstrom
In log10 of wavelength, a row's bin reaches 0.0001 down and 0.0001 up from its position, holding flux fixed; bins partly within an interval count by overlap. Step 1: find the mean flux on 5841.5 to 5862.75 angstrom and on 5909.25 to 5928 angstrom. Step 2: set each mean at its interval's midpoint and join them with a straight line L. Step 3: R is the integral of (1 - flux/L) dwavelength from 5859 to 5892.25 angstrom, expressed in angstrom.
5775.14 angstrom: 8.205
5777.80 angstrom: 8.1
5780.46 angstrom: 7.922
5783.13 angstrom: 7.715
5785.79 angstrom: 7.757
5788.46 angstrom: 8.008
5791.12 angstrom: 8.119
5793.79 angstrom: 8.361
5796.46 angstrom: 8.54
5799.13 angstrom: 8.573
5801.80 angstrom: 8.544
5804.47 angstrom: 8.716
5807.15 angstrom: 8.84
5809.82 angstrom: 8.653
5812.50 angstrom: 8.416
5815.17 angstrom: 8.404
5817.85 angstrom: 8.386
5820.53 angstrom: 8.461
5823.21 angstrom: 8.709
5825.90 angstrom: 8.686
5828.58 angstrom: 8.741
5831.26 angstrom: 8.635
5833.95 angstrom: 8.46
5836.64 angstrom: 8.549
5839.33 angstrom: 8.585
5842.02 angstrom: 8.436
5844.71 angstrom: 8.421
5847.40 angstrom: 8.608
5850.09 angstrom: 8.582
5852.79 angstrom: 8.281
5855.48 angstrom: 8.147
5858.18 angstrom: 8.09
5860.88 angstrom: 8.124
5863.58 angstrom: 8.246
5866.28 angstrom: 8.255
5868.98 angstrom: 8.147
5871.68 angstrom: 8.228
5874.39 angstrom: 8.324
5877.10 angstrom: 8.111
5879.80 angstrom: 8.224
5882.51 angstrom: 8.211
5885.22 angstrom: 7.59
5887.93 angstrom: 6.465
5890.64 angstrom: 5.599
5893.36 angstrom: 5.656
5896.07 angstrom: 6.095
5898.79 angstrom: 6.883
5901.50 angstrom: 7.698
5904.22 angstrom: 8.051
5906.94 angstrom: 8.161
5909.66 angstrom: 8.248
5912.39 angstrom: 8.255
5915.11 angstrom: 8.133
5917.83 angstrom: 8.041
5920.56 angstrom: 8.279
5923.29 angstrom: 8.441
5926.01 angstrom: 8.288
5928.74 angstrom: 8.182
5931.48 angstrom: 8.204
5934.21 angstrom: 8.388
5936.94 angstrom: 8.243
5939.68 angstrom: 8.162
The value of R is 2.1 angstrom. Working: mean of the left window 8.33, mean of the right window 8.24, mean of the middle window 7.78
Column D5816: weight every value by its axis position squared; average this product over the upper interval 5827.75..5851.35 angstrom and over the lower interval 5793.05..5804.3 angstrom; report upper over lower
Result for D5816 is 1.0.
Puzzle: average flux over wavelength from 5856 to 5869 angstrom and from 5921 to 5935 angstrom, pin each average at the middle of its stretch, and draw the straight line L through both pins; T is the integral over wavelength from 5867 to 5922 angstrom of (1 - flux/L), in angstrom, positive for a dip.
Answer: 4.0 angstrom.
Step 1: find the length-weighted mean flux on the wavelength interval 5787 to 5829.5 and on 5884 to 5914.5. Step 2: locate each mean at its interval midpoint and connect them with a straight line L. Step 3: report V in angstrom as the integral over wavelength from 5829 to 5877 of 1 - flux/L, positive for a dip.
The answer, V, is -3.1 angstrom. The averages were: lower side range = 8.51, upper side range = 7.18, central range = 8.36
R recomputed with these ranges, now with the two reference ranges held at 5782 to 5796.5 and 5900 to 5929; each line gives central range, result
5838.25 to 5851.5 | -0.70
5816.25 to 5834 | -1.12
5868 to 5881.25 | -0.14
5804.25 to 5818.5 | -0.88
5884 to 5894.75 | 2.41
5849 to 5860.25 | -0.21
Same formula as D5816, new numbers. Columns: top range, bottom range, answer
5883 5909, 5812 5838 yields 0.84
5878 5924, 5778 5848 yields 0.92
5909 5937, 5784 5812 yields 1.02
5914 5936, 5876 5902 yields 1.19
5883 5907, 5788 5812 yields 0.84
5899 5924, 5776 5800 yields 1.04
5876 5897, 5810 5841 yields 0.84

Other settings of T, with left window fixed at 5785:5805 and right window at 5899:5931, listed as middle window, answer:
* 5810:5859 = -1.35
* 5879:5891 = 1.27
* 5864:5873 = -0.02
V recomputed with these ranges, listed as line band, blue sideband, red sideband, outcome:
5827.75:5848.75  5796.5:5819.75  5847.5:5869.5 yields -0.42 angstrom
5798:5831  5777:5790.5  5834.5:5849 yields -1.47 angstrom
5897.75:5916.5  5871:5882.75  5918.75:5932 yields 0.71 angstrom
